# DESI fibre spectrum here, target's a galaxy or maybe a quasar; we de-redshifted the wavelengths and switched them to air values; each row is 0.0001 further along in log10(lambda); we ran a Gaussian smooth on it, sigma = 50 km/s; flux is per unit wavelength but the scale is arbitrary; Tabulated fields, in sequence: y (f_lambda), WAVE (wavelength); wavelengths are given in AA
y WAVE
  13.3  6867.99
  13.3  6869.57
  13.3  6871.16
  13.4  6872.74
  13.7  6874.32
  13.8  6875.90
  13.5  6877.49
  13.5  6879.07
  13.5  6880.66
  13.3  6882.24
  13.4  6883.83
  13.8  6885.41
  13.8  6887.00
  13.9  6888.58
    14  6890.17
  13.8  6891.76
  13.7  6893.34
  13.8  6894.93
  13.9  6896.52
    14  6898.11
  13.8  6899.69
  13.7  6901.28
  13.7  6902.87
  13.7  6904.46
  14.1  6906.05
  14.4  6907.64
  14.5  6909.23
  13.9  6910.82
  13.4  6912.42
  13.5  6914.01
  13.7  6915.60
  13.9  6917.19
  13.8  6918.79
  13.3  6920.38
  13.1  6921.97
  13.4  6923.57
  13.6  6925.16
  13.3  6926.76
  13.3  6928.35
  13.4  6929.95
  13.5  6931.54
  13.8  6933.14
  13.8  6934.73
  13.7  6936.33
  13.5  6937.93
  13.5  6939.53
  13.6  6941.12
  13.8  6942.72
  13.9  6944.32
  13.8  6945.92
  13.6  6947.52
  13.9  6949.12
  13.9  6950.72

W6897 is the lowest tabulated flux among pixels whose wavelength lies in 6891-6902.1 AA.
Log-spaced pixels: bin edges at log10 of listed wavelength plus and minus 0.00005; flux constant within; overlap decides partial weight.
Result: 13.7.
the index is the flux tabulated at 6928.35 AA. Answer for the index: 13.3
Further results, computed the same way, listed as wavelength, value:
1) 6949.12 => 13.9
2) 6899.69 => 13.8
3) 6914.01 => 13.5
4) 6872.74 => 13.4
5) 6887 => 13.8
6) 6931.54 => 13.5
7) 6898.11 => 14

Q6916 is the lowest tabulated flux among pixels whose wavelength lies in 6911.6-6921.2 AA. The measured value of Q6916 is 13.3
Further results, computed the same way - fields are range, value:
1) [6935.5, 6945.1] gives 13.5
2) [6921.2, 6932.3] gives 13.1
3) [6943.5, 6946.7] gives 13.8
